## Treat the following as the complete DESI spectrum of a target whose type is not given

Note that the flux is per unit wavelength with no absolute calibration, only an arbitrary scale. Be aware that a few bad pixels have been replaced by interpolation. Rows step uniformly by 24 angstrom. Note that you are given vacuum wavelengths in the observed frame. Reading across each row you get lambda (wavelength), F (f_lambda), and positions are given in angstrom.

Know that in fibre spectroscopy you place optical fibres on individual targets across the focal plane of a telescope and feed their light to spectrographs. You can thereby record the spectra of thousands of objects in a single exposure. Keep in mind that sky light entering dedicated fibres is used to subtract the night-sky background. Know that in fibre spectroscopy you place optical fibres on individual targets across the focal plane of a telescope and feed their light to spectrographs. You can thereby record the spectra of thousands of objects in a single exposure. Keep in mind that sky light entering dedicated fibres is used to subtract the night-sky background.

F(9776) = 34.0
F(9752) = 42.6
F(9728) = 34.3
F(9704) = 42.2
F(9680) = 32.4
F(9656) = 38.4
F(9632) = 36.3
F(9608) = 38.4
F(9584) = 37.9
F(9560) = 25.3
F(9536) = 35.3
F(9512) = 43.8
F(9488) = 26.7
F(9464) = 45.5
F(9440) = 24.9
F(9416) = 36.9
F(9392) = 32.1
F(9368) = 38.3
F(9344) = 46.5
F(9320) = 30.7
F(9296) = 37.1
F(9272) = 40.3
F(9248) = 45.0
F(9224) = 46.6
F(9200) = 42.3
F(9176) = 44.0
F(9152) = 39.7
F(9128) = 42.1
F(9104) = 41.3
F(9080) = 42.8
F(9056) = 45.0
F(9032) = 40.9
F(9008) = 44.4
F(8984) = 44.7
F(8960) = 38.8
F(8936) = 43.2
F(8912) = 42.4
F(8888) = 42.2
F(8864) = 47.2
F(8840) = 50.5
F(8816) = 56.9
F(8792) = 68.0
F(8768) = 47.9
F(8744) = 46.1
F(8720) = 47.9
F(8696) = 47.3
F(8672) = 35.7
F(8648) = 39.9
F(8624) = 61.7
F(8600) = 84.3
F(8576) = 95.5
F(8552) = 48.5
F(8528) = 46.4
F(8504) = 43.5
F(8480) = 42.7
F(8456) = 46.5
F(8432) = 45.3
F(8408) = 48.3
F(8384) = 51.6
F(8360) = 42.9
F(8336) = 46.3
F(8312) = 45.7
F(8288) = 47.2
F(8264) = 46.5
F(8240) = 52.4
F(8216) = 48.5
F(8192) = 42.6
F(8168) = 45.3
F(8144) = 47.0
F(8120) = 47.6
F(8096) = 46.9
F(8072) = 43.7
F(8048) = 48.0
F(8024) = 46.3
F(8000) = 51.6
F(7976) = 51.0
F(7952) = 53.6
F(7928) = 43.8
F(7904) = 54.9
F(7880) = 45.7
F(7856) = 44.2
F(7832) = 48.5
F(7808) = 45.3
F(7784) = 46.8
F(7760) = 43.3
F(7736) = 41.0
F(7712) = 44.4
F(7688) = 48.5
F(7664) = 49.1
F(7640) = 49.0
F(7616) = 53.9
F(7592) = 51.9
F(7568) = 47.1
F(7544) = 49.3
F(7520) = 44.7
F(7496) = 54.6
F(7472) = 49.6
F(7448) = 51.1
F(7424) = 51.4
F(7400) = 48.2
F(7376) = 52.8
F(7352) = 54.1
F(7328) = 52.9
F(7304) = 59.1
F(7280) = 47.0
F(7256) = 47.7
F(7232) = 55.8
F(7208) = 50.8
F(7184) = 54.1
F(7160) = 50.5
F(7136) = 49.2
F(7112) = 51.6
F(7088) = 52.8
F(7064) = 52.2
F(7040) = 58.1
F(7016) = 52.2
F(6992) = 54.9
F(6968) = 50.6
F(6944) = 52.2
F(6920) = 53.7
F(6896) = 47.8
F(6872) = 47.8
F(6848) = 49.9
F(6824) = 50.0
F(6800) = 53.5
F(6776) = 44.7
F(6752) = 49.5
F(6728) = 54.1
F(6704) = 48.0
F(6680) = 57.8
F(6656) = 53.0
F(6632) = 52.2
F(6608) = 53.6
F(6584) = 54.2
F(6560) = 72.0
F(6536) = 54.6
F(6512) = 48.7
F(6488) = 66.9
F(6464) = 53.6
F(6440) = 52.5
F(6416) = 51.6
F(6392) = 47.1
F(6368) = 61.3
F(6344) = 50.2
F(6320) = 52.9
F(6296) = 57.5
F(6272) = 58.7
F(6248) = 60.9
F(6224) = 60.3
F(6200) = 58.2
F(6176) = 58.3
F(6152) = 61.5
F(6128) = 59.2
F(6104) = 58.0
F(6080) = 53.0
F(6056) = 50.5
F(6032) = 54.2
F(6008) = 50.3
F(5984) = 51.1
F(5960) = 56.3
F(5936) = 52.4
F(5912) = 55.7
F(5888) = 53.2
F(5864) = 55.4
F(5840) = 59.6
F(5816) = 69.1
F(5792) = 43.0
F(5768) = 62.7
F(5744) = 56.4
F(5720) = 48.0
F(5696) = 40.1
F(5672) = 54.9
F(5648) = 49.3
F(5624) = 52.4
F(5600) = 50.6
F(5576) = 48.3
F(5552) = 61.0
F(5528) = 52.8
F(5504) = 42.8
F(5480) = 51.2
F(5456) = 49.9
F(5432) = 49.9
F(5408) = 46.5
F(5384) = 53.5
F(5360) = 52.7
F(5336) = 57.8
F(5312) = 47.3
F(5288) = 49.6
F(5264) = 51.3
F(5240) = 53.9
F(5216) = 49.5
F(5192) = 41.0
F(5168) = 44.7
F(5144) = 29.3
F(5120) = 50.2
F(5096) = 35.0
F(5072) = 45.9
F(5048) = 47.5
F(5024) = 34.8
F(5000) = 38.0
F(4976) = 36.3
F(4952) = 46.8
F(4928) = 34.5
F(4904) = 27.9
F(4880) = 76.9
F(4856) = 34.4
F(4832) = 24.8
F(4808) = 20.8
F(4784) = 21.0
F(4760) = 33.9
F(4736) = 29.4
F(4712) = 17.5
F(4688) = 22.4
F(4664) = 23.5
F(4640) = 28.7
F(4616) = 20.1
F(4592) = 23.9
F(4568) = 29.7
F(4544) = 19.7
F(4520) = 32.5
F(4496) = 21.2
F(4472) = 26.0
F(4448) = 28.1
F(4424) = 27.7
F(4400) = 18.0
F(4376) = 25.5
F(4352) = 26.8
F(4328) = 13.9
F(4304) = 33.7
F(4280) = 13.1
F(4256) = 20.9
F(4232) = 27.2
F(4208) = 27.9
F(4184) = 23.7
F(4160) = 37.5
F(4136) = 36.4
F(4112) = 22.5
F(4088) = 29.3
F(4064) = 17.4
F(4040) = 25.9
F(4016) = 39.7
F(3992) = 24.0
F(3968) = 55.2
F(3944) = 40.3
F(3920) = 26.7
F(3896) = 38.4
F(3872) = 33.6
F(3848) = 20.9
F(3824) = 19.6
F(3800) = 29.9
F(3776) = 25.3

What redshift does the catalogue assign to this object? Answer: 0.308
